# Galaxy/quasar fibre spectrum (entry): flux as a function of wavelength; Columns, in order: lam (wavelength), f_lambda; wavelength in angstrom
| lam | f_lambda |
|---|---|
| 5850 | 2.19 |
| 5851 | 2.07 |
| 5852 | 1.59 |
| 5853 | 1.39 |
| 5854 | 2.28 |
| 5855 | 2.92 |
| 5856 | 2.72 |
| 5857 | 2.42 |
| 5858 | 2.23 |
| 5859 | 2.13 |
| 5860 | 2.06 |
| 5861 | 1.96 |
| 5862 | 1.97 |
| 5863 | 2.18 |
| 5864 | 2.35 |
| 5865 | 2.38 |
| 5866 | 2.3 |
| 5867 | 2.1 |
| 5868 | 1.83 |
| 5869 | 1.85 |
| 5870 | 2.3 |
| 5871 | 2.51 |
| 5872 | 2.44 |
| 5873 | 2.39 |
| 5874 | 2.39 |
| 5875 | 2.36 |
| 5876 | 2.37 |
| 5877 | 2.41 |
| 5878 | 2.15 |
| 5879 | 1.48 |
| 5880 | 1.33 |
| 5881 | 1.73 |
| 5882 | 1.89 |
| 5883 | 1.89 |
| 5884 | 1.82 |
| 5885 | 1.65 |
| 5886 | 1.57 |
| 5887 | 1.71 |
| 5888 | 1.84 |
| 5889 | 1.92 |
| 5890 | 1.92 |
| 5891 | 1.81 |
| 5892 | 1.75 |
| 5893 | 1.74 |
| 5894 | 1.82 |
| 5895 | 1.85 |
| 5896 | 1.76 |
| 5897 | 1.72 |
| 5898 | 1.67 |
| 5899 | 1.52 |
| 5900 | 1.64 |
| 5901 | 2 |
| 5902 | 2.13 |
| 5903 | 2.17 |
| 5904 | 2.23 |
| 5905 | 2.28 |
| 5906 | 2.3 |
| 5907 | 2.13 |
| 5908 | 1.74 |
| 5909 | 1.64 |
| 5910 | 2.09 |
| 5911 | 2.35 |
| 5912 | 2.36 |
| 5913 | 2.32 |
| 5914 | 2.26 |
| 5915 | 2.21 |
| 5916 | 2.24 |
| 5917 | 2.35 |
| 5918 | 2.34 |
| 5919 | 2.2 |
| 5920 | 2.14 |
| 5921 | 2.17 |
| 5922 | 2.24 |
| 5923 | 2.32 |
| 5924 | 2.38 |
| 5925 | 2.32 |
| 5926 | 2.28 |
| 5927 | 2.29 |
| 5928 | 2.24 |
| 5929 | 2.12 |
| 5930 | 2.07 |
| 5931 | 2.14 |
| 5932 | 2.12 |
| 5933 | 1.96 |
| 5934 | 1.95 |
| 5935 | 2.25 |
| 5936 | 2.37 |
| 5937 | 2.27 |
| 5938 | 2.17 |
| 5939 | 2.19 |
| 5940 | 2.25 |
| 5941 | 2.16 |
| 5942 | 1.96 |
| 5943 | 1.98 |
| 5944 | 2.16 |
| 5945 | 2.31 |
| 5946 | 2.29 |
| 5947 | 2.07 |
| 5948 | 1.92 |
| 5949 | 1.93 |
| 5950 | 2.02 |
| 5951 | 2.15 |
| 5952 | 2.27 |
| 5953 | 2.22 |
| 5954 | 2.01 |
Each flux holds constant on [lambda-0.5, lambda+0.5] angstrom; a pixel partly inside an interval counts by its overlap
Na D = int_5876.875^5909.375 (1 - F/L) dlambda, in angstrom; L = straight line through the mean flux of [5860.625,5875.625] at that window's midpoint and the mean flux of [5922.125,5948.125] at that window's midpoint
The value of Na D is 5.3 angstrom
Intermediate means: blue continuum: 2.22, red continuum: 2.18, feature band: 1.85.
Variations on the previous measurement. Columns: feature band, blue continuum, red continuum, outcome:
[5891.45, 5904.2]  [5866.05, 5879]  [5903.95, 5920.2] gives 2.1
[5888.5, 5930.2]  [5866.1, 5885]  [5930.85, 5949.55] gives 0.5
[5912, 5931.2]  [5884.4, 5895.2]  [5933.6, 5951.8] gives -2.5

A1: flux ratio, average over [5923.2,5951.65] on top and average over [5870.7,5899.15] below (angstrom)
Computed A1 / 1.13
